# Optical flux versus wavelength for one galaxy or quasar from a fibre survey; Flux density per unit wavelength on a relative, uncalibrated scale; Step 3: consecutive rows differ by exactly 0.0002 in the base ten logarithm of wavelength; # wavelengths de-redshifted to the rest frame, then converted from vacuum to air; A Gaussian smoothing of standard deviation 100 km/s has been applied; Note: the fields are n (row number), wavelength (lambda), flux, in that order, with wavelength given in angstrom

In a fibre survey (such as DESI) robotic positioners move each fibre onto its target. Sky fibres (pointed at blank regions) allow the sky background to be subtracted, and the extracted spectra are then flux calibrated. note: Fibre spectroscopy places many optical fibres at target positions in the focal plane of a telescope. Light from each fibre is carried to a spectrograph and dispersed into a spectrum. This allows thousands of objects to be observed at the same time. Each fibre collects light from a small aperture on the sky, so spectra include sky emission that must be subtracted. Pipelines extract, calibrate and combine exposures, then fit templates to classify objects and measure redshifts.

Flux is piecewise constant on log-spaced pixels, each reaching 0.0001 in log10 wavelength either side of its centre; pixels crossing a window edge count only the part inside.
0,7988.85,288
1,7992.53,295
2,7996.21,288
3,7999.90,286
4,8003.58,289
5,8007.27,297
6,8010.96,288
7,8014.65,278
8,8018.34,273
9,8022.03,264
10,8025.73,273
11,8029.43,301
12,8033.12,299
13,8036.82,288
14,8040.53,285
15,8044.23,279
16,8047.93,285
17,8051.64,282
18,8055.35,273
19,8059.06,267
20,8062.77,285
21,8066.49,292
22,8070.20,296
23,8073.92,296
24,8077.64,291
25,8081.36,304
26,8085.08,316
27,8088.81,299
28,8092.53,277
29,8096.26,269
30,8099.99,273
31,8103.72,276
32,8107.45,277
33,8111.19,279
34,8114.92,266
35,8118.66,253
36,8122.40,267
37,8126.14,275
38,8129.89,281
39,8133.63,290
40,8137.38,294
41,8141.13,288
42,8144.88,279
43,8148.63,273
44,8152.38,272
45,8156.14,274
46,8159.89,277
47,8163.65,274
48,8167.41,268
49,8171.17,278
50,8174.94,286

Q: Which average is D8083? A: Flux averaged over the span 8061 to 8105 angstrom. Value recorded 290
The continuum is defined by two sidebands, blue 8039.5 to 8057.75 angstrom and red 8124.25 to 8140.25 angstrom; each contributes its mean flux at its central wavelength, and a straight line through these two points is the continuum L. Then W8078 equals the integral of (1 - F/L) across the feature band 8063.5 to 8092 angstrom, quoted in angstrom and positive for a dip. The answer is -1.58 angstrom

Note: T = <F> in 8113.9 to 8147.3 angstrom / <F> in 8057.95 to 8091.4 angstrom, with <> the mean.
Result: 0.94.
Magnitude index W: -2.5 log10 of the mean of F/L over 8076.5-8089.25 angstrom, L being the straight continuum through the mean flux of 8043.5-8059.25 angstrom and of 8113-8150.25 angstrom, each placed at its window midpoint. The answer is -0.10 mag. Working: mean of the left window 278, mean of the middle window 303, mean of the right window 277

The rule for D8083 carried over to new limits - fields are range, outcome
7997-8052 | 285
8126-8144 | 286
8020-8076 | 284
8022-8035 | 287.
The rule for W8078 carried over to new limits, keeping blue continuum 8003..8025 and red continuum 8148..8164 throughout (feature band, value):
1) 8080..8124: -0.4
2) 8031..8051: -0.6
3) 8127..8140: -0.6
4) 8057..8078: -0.7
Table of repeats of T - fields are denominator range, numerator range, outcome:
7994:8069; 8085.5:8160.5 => 0.98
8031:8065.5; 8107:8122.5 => 0.95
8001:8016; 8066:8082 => 1.03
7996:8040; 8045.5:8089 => 1.02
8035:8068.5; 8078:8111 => 1.02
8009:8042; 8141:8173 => 0.97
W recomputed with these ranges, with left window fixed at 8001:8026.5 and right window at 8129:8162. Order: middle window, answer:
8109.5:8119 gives 0.05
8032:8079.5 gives -0.02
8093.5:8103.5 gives 0.03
